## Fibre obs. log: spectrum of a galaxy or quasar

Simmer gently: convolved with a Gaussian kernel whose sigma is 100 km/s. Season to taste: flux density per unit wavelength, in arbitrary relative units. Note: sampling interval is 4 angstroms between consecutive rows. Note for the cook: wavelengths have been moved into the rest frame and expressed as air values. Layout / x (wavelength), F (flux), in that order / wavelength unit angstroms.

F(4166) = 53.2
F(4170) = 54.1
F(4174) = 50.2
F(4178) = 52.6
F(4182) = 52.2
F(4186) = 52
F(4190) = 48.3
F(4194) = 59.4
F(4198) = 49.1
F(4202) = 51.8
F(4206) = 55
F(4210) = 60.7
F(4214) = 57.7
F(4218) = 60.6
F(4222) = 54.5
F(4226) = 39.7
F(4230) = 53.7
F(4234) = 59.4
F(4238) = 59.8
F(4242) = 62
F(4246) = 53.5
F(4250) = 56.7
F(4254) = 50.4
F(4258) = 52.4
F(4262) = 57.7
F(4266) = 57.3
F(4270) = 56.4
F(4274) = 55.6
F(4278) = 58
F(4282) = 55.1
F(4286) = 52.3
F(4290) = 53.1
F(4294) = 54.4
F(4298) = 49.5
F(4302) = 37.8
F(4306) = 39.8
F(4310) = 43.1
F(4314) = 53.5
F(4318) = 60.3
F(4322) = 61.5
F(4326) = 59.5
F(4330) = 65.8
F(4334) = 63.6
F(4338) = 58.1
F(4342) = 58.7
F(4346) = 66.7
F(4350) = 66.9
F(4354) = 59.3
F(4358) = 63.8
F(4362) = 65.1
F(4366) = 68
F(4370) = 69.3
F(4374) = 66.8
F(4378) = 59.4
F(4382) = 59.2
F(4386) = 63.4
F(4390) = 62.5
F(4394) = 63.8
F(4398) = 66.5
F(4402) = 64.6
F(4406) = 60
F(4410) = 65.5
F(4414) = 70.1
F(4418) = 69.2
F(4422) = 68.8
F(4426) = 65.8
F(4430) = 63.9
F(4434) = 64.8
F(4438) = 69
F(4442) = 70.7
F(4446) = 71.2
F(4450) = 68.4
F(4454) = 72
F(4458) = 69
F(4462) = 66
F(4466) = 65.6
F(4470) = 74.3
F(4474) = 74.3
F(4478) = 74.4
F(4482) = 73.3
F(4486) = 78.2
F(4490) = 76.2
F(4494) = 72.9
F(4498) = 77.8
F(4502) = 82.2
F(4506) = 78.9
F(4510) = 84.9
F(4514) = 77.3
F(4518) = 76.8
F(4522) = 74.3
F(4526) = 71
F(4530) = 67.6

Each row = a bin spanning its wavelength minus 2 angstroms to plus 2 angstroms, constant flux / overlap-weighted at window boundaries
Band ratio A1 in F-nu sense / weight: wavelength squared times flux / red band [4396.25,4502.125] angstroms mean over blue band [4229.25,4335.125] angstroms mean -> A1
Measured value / 1.38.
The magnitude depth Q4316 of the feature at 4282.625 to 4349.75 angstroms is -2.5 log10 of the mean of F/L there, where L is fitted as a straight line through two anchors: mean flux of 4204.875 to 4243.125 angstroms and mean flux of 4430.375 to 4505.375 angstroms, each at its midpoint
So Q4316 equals 0.13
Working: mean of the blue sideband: 56.2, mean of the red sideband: 72.2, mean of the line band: 55.2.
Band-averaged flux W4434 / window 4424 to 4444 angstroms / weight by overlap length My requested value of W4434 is 66.8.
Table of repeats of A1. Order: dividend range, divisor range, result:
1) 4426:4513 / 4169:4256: 1.51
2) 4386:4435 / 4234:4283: 1.24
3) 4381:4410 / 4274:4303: 1.27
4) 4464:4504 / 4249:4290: 1.50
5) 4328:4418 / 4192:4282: 1.23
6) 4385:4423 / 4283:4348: 1.24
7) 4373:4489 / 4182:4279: 1.35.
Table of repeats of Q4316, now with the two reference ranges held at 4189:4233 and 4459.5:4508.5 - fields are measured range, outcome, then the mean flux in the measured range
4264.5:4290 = 0.06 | 55.5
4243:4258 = 0.06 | 53.9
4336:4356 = 0.04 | 61.9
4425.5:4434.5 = 0.09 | 64.7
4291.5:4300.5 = 0.18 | 51.2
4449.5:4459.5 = 0.03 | 70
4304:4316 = 0.33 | 45.5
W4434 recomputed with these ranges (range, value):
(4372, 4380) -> 63.1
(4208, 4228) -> 54.6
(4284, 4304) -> 49.4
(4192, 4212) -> 55.2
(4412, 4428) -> 68.5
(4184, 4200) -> 52.2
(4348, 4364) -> 63.8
